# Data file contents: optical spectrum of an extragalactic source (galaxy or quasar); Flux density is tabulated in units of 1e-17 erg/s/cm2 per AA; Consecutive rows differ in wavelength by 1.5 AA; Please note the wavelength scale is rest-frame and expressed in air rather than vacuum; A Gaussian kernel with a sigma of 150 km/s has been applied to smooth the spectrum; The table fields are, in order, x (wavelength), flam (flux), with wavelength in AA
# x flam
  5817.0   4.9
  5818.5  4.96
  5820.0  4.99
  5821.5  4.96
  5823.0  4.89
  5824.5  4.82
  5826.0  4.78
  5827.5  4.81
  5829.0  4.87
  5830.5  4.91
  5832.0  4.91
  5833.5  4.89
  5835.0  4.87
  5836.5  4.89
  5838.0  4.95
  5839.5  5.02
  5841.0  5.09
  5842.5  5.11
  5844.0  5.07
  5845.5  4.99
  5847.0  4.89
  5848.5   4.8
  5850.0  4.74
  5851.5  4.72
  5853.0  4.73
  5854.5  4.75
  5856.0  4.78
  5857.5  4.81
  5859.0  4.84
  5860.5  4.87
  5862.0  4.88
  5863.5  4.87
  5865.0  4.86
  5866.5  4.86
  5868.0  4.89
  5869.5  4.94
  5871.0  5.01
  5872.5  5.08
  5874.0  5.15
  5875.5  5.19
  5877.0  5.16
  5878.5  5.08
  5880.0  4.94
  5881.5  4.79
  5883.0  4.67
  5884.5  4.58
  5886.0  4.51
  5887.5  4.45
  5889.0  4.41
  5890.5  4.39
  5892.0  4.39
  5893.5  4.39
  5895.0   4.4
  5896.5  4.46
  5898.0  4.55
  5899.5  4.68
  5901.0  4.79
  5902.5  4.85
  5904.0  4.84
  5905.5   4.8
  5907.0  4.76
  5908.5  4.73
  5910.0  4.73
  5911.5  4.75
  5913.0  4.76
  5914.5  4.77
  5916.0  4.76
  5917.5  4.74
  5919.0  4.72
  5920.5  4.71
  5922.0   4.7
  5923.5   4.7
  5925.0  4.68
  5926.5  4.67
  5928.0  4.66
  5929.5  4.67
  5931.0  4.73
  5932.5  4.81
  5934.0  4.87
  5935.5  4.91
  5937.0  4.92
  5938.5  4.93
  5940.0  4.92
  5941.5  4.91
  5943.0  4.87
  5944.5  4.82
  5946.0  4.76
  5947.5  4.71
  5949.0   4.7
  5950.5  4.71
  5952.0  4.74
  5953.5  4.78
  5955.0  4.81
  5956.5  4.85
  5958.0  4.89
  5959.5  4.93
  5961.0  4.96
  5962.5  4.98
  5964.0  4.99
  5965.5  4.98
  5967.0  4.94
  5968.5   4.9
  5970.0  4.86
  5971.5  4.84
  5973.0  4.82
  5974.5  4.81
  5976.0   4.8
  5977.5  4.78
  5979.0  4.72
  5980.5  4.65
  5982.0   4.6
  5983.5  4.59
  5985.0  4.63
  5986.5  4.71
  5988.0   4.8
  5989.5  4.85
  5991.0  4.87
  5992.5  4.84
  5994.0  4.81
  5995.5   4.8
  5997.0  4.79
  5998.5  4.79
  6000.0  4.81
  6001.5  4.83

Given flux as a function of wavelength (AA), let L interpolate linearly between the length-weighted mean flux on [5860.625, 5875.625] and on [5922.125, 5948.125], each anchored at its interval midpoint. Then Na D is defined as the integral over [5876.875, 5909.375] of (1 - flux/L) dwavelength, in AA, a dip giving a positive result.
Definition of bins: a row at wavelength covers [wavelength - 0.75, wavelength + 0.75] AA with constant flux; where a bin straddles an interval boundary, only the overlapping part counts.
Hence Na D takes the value 1.6 AA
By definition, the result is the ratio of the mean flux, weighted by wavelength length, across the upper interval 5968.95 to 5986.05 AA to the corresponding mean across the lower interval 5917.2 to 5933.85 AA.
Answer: 1.01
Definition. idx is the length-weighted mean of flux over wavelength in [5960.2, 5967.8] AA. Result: 4.97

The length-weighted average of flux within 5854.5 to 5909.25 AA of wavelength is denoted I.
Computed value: 4.77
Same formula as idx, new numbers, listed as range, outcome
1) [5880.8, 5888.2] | 4.6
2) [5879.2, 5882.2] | 4.87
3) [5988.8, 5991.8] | 4.86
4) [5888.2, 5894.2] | 4.4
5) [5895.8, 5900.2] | 4.56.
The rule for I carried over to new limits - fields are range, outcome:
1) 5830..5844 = 4.97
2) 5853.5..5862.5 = 4.82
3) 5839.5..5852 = 4.94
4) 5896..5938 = 4.74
